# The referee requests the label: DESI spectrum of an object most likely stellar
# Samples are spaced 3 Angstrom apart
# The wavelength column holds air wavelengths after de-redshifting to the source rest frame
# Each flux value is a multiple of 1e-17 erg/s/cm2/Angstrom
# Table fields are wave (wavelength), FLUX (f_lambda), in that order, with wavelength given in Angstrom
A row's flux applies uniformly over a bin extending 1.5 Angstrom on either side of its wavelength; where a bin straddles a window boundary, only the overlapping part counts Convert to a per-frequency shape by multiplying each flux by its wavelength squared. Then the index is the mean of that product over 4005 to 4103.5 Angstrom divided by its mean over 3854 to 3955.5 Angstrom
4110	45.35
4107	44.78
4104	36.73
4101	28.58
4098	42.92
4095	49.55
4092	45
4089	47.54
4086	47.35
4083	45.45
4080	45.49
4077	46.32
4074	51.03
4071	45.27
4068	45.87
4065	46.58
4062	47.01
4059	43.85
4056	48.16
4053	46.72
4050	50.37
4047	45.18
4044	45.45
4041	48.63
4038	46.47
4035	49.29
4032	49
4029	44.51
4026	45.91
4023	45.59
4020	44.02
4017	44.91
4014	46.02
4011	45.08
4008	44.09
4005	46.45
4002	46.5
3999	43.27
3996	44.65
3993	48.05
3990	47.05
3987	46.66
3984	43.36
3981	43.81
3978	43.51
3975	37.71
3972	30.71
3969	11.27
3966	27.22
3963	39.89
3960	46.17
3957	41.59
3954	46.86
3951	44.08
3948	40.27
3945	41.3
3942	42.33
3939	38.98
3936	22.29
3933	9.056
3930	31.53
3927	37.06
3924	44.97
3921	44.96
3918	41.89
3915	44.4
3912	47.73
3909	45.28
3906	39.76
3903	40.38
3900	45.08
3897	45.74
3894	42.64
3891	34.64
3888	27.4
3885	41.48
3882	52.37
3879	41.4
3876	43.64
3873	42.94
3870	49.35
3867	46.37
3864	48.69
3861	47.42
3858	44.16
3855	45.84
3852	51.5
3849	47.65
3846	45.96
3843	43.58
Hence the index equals 1.20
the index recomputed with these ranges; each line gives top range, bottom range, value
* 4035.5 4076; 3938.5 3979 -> 1.30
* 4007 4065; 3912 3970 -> 1.31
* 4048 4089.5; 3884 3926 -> 1.22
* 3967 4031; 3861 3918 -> 1.04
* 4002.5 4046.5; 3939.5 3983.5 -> 1.24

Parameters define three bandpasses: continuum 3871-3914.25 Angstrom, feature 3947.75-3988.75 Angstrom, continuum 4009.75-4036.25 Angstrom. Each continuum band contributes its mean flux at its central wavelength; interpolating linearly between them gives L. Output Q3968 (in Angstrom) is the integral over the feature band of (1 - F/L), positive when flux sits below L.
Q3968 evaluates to 5.2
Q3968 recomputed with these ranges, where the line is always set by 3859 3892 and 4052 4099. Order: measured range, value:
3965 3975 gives 4.4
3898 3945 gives 5.9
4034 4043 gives -0.4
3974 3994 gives 0.3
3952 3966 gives 0.9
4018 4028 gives 0.1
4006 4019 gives 0.1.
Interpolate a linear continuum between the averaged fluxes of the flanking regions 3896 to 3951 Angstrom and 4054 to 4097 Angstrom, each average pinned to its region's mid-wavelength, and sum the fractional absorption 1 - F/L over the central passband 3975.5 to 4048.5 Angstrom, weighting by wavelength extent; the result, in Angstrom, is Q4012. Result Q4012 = -3.5 Angstrom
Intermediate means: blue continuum 39.1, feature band 45.6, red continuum 46.7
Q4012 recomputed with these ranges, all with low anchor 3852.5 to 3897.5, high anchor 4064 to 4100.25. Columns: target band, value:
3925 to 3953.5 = 6.25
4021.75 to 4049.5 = -0.73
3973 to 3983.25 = 0.84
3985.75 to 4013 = -0.34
